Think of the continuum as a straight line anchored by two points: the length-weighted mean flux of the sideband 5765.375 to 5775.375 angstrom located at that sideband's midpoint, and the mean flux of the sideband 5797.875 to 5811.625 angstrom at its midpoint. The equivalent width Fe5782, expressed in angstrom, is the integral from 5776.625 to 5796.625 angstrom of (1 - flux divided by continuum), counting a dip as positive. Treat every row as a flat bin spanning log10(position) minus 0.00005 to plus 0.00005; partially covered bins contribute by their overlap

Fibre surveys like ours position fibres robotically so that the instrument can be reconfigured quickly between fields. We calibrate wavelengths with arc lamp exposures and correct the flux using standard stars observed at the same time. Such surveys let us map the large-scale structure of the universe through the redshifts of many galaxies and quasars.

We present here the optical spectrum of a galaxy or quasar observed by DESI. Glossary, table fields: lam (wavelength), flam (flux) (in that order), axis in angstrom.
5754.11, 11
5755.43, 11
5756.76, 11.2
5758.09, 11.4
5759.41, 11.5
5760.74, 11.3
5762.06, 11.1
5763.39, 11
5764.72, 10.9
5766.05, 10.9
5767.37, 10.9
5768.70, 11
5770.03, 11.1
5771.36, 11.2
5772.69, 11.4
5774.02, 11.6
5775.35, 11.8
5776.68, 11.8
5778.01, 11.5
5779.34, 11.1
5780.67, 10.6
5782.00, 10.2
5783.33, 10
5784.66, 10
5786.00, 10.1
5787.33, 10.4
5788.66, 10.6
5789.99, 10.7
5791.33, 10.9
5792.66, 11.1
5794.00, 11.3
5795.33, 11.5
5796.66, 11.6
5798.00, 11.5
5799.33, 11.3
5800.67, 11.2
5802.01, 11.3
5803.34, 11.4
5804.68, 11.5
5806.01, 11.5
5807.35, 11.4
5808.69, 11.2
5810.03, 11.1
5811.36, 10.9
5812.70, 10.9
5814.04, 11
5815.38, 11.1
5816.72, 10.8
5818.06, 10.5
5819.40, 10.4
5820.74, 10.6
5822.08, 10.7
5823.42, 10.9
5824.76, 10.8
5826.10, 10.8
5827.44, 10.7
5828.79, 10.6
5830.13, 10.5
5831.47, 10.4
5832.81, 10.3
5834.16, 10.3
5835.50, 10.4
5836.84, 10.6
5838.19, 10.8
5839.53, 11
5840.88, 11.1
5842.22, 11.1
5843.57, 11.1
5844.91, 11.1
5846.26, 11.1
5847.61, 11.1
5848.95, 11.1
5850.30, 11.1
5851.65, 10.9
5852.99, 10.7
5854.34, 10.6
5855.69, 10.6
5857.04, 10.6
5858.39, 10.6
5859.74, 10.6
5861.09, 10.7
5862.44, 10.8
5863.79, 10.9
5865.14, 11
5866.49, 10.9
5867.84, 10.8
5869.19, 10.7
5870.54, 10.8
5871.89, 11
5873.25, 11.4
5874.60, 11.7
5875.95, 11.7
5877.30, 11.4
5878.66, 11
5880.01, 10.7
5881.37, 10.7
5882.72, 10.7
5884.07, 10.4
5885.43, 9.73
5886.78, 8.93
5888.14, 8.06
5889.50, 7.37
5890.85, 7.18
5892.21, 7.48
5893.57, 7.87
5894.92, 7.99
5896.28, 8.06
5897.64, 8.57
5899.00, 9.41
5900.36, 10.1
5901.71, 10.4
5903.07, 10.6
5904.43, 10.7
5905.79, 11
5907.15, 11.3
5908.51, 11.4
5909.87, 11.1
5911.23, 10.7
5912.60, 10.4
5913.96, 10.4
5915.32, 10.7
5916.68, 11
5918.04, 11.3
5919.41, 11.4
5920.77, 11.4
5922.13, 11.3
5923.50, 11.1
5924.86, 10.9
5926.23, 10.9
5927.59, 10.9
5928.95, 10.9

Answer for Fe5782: 0.8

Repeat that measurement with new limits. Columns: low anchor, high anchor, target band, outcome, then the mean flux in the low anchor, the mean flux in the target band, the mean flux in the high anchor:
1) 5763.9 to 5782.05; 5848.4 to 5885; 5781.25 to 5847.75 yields 1.1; 11.2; 10.9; 10.9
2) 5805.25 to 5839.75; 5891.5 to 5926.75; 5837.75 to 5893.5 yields 0.3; 10.8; 10.5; 10.3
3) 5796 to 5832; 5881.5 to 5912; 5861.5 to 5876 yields -1.5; 11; 11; 9.53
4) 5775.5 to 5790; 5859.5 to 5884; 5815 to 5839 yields 0.5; 10.7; 10.6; 11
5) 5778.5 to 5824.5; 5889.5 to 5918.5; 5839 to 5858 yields -0.9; 10.9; 10.9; 9.82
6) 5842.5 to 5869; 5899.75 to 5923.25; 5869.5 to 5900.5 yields 3.5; 10.9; 9.66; 10.9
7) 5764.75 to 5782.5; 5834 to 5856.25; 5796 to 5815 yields -0.4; 11.2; 11.3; 10.9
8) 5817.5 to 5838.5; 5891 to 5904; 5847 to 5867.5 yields -2.0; 10.6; 10.8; 8.9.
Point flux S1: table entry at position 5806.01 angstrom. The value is 11.5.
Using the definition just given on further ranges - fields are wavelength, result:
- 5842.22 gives 11.1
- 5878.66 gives 11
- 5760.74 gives 11.3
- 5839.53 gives 11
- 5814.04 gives 11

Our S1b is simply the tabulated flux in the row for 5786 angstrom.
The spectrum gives 10.1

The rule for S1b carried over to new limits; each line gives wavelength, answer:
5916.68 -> 11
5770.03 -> 11.1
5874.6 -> 11.7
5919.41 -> 11.4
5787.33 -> 10.4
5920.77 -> 11.4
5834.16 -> 10.3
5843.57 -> 11.1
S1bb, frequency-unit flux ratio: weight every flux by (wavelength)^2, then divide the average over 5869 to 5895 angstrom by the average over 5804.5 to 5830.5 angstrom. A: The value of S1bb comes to 0.9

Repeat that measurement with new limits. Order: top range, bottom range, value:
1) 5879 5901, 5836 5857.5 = 0.84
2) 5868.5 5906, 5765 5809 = 0.92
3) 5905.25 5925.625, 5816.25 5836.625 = 1.07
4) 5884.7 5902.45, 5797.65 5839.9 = 0.81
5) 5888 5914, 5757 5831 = 0.90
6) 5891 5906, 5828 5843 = 0.88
